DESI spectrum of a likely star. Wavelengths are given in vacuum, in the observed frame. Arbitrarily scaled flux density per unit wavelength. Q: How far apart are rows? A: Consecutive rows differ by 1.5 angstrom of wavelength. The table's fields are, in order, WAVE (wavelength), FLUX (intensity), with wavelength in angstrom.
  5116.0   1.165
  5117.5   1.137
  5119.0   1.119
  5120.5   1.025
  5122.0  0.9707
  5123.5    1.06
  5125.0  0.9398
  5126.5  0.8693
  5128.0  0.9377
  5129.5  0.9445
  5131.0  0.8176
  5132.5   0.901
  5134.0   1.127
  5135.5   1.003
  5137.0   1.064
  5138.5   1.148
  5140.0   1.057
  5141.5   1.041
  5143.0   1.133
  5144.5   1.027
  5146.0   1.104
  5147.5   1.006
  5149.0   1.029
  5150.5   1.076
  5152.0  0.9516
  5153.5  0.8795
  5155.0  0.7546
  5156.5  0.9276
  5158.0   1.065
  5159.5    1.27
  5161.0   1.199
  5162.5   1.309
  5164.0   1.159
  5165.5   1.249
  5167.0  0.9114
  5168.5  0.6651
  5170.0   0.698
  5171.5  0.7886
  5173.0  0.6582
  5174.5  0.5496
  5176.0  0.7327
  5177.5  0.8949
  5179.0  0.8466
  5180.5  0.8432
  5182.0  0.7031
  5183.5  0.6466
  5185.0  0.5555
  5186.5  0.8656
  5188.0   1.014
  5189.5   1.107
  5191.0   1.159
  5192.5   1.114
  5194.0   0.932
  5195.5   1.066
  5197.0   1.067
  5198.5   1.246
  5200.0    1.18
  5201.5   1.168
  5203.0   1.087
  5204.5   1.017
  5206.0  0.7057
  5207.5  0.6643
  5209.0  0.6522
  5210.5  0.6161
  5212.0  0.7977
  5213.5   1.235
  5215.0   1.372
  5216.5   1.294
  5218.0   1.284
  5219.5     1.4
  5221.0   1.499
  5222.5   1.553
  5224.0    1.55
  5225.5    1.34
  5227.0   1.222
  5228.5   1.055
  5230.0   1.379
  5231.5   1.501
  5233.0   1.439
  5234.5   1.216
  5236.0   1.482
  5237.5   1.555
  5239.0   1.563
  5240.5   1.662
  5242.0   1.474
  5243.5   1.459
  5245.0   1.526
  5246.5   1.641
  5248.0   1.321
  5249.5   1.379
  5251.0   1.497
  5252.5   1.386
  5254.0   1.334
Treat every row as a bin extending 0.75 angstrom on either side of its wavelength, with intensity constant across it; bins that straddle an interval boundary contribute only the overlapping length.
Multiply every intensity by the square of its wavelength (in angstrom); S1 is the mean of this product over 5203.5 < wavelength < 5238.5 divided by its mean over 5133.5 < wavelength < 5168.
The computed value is 1.17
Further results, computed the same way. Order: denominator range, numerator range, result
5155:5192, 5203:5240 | 1.38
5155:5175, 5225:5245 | 1.52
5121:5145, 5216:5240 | 1.45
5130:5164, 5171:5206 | 0.90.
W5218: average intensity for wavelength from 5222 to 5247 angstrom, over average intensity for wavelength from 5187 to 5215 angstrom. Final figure 1.45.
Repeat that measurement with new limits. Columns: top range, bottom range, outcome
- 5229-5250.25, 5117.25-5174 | 1.47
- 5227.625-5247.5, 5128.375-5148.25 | 1.42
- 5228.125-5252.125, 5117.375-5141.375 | 1.44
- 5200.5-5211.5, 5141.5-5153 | 0.82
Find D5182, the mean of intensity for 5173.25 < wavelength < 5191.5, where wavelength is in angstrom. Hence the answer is 0.817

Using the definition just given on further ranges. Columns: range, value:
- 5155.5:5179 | 0.934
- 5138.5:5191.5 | 0.941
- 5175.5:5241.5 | 1.12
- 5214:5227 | 1.4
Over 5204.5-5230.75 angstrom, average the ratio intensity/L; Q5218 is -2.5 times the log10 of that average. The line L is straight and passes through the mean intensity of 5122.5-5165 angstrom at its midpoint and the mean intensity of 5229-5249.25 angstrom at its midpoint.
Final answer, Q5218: 0.20 mag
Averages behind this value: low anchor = 1.03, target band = 1.15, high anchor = 1.47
